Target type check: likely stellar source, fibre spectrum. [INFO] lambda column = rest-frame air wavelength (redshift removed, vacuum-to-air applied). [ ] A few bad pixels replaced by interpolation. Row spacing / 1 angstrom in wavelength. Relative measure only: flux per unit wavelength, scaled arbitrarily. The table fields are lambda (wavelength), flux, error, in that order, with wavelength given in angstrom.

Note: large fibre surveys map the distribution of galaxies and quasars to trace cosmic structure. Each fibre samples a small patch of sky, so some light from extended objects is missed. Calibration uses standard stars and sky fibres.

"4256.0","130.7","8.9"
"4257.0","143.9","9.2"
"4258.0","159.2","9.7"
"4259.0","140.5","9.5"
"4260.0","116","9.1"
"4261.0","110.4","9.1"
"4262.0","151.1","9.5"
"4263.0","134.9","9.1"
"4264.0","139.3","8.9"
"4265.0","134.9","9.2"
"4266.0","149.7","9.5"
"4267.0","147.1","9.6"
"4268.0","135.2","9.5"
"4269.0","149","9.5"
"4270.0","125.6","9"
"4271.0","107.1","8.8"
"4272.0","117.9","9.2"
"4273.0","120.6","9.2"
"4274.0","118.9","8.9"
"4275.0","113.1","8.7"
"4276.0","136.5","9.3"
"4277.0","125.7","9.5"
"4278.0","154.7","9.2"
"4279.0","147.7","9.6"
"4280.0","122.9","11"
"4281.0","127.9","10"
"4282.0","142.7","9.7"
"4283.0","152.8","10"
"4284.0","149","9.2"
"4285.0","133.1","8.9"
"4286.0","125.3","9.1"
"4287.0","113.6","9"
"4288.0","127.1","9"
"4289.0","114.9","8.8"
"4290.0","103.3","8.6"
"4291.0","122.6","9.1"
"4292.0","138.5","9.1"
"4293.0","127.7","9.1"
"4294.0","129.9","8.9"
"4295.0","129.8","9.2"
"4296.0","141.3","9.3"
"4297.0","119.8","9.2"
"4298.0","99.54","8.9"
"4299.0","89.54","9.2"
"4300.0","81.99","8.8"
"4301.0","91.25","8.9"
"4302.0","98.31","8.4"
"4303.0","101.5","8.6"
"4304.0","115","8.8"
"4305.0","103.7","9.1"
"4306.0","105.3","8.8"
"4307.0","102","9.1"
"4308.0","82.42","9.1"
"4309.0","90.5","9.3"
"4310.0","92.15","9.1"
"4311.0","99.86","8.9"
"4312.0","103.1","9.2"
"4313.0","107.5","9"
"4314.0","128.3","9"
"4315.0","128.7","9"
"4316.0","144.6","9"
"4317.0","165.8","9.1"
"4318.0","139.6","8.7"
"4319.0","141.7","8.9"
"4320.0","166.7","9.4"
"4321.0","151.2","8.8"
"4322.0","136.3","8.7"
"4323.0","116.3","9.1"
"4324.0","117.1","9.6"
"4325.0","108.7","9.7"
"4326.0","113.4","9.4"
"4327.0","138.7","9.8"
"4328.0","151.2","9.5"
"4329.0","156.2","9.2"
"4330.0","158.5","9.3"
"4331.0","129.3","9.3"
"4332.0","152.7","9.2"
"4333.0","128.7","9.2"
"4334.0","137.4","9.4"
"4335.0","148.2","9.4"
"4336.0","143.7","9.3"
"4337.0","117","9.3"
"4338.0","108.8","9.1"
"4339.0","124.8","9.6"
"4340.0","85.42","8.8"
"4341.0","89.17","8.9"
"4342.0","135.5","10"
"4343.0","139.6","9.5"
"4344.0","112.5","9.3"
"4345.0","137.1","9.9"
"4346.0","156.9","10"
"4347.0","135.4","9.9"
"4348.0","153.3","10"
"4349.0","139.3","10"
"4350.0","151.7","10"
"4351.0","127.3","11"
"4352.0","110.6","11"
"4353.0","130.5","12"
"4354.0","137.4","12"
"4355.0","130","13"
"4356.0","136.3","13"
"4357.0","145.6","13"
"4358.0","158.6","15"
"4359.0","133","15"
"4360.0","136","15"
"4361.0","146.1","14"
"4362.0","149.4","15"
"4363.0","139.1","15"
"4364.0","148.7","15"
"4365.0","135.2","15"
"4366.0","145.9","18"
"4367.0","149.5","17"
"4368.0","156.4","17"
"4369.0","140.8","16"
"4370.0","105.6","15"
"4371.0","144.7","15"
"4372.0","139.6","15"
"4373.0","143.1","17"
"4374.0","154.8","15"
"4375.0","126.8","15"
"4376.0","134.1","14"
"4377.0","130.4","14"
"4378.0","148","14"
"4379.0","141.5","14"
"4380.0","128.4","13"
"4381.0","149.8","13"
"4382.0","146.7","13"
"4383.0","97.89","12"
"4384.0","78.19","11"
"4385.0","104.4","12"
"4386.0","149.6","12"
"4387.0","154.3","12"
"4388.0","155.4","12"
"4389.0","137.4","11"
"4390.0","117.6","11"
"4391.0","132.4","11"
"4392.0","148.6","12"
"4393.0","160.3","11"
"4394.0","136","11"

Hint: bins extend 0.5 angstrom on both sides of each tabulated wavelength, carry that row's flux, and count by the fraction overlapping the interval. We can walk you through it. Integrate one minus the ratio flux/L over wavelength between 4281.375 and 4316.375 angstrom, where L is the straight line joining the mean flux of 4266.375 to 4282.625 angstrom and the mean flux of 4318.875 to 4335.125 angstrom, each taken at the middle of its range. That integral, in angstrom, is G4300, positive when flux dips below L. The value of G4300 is 4.9 angstrom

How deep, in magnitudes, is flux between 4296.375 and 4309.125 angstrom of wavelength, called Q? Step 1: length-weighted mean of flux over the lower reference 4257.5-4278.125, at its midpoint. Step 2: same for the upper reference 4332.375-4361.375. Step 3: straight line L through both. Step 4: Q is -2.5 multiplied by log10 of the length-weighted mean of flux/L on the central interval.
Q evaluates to 0.31 mag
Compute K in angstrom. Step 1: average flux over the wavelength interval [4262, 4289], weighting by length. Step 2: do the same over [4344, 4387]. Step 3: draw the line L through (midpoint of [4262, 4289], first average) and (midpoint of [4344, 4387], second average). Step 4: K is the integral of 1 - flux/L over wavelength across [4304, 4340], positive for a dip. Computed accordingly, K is 2.4 angstrom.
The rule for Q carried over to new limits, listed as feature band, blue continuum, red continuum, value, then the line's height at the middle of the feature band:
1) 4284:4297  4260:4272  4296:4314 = -0.12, 113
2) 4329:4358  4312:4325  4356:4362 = 0.06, 140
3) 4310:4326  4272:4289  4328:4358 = 0.03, 133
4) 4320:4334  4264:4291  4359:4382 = 0.00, 136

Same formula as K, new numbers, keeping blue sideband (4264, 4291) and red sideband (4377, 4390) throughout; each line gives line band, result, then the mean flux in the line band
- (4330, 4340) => 0.0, 131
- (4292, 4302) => 1.4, 113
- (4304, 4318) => 1.9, 113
